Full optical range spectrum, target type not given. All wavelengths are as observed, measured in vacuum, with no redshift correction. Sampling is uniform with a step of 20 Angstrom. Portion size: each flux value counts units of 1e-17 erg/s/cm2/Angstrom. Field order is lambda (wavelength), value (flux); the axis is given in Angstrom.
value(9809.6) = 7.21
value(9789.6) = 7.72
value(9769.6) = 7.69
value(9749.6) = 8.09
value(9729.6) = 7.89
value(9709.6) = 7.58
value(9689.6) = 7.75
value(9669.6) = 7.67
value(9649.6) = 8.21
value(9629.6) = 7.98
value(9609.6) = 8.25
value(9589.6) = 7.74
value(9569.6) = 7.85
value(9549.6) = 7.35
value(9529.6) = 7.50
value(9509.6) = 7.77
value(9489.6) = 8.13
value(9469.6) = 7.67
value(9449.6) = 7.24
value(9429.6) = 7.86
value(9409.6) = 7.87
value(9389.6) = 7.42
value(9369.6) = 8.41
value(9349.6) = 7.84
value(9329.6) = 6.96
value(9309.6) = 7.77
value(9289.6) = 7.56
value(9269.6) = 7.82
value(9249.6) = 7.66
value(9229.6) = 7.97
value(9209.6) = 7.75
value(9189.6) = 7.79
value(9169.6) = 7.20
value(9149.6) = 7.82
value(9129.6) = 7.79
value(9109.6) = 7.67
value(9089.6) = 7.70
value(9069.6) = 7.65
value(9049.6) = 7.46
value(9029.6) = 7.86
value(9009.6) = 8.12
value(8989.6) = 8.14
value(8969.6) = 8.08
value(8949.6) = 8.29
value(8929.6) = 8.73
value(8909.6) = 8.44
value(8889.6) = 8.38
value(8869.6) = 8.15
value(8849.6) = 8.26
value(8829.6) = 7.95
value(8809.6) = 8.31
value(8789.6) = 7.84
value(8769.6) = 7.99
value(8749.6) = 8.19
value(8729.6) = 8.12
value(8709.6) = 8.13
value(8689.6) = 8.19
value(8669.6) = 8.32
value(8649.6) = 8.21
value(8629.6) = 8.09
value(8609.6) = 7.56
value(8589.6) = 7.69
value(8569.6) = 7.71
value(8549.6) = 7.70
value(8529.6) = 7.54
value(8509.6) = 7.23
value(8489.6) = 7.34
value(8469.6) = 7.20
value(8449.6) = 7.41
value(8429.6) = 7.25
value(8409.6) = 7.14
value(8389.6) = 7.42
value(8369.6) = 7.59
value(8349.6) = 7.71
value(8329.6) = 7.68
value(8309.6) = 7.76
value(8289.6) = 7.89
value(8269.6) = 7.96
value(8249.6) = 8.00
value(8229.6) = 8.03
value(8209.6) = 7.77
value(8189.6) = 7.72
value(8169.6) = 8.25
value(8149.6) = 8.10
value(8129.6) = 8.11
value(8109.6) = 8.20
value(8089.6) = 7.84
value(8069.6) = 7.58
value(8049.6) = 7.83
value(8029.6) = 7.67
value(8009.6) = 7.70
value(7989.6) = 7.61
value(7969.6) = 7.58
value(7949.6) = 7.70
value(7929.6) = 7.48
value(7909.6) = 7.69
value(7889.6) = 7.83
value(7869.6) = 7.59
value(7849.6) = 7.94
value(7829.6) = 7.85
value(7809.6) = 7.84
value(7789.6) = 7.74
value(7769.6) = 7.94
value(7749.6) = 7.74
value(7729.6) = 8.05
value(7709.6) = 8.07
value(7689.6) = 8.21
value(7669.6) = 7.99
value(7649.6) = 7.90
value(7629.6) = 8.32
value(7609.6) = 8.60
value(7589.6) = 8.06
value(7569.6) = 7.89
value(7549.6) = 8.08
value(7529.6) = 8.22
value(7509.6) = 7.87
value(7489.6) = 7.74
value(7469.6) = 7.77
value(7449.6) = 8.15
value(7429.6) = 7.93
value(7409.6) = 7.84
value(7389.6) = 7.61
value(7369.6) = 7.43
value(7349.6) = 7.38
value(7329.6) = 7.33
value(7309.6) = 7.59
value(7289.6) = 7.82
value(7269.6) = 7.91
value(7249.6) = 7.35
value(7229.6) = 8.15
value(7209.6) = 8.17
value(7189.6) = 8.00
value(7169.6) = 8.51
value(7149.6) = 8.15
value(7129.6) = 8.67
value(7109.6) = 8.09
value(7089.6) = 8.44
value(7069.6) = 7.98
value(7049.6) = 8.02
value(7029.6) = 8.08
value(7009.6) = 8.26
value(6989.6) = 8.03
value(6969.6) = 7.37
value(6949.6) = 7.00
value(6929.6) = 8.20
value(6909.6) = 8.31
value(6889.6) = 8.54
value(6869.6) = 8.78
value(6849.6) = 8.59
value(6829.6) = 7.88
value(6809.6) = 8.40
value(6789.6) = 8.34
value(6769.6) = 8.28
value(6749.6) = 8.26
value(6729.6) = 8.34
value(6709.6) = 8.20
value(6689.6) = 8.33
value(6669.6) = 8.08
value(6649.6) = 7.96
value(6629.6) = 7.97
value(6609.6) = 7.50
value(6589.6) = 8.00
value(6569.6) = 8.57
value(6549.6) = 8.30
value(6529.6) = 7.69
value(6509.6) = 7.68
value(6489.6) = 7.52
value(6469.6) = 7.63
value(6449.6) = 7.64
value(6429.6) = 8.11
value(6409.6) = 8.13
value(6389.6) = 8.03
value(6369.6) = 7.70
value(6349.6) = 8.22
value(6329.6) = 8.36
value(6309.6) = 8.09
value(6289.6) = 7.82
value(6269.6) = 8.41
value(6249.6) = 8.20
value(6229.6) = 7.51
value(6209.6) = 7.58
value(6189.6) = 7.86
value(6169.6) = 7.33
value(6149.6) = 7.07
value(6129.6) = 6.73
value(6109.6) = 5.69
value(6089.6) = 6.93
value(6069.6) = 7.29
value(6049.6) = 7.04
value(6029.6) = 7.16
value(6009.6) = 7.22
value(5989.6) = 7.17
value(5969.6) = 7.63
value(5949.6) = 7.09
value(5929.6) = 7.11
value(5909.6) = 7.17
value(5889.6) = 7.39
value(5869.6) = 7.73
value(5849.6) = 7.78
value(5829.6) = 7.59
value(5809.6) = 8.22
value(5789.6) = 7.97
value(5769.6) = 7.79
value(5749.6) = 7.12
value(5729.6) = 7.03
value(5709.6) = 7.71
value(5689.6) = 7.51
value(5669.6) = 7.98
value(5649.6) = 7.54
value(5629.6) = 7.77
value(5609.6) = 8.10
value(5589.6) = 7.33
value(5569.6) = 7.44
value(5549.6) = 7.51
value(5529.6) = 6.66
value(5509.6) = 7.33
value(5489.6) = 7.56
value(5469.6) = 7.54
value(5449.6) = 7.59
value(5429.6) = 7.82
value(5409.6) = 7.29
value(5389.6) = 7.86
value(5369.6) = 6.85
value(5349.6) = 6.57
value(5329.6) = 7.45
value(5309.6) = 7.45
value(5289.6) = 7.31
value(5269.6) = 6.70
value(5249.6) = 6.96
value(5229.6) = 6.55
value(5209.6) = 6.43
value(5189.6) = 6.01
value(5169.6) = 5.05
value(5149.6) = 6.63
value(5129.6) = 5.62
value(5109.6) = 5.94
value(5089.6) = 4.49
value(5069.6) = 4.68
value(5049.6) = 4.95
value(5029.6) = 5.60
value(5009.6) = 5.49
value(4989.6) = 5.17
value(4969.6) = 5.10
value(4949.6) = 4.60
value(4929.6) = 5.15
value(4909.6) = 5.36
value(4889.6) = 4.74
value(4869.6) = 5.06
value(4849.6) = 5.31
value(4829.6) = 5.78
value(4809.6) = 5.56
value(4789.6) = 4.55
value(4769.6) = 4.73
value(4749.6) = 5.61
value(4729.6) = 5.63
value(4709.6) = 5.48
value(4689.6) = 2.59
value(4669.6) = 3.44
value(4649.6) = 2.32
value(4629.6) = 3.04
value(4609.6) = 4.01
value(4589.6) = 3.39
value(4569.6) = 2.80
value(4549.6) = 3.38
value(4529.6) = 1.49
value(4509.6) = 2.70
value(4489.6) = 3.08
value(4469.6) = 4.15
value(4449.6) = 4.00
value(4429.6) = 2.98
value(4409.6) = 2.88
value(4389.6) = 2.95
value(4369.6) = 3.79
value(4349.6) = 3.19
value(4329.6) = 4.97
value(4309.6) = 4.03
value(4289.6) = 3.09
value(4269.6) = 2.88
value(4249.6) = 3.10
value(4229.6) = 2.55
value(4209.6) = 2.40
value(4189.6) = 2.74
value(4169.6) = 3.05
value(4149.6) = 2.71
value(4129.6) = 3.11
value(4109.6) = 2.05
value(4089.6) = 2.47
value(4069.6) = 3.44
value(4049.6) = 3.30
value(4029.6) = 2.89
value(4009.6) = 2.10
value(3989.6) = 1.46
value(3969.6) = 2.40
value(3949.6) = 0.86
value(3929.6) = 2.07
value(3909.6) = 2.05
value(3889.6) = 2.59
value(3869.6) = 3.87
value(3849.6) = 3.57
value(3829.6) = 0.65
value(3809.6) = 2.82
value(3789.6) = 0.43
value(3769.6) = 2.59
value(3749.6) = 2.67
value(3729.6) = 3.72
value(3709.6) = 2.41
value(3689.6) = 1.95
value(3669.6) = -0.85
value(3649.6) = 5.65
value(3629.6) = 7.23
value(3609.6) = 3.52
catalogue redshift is 0.18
